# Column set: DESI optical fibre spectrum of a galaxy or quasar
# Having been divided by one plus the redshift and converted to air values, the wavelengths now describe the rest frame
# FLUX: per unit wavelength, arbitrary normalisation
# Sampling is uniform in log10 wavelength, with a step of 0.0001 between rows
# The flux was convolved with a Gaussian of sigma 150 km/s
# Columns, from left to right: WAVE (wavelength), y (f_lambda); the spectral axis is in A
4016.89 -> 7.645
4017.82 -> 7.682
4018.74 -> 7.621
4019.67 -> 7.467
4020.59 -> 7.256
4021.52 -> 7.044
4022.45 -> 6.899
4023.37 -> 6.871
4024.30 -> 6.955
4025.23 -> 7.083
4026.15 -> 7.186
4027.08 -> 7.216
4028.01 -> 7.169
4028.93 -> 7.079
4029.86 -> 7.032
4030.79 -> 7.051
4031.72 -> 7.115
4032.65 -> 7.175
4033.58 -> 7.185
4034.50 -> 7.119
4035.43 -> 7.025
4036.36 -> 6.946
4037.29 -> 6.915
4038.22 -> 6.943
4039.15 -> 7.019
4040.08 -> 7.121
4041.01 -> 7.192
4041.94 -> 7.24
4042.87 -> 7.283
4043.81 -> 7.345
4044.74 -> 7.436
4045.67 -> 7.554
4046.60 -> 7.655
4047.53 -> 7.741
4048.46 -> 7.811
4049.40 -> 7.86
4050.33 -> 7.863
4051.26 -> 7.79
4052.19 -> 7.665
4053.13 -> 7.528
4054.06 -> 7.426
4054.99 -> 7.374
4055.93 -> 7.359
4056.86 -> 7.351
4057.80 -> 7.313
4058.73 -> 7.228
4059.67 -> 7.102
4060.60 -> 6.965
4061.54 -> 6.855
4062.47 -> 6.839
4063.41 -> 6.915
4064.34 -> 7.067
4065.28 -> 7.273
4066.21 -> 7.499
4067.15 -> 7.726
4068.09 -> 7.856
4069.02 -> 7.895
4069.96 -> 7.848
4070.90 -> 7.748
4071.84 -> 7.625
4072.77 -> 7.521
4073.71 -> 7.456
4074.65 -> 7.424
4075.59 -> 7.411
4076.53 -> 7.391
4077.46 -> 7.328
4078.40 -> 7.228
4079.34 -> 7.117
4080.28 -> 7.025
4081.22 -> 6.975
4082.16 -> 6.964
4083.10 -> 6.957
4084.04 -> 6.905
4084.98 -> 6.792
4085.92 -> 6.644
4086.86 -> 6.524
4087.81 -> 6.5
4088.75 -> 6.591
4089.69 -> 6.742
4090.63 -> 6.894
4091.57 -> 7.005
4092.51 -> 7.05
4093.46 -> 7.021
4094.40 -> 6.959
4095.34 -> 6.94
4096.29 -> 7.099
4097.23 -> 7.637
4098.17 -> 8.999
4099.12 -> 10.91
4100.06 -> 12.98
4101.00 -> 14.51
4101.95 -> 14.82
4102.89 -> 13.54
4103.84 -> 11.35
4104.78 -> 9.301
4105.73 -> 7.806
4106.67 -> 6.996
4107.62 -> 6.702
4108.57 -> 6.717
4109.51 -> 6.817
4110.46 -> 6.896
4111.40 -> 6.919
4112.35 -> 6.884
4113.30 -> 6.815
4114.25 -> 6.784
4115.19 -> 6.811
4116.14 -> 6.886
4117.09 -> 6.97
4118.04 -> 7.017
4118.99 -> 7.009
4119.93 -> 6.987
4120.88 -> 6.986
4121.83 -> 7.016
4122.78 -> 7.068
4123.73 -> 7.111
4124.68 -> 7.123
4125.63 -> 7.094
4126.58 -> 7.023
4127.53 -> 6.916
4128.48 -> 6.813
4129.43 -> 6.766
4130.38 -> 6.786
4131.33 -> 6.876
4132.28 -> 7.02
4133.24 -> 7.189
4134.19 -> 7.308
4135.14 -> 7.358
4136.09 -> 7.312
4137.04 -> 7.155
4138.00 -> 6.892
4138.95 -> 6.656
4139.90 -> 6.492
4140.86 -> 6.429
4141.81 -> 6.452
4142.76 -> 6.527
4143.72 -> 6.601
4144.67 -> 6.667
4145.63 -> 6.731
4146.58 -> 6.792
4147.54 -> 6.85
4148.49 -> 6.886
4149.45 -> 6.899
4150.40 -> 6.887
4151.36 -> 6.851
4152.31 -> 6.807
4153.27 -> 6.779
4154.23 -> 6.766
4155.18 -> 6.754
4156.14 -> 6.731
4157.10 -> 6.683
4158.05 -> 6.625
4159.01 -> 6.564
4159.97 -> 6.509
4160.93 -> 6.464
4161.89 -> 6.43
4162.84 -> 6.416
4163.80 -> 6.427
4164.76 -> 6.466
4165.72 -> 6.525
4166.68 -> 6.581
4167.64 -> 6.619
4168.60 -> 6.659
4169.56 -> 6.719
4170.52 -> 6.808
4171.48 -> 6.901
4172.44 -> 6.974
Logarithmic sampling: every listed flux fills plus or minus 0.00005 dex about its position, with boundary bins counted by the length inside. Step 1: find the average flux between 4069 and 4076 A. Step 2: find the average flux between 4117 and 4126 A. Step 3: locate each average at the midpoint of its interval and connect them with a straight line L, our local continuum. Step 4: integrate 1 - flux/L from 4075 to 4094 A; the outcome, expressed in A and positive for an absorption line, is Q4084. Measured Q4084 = 1.3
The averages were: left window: 7.59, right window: 7.04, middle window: 6.96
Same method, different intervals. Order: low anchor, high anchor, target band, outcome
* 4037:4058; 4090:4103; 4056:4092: 5.3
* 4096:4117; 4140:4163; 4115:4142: 2.8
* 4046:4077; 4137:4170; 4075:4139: -4.7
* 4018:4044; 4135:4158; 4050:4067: -0.6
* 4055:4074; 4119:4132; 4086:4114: -4.6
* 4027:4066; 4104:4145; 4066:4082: -0.6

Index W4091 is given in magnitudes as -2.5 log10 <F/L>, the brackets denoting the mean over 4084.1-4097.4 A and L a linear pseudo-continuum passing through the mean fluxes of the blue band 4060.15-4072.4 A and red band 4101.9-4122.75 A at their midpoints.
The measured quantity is 0.11 mag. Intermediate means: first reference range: 7.4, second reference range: 7.75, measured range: 6.87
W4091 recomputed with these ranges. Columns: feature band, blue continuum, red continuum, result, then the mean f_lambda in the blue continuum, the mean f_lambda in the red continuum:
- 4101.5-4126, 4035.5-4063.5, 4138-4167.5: -0.13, 7.32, 6.65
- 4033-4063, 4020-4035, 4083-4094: -0.05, 7.1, 6.8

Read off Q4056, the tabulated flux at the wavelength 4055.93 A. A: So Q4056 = 7.359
